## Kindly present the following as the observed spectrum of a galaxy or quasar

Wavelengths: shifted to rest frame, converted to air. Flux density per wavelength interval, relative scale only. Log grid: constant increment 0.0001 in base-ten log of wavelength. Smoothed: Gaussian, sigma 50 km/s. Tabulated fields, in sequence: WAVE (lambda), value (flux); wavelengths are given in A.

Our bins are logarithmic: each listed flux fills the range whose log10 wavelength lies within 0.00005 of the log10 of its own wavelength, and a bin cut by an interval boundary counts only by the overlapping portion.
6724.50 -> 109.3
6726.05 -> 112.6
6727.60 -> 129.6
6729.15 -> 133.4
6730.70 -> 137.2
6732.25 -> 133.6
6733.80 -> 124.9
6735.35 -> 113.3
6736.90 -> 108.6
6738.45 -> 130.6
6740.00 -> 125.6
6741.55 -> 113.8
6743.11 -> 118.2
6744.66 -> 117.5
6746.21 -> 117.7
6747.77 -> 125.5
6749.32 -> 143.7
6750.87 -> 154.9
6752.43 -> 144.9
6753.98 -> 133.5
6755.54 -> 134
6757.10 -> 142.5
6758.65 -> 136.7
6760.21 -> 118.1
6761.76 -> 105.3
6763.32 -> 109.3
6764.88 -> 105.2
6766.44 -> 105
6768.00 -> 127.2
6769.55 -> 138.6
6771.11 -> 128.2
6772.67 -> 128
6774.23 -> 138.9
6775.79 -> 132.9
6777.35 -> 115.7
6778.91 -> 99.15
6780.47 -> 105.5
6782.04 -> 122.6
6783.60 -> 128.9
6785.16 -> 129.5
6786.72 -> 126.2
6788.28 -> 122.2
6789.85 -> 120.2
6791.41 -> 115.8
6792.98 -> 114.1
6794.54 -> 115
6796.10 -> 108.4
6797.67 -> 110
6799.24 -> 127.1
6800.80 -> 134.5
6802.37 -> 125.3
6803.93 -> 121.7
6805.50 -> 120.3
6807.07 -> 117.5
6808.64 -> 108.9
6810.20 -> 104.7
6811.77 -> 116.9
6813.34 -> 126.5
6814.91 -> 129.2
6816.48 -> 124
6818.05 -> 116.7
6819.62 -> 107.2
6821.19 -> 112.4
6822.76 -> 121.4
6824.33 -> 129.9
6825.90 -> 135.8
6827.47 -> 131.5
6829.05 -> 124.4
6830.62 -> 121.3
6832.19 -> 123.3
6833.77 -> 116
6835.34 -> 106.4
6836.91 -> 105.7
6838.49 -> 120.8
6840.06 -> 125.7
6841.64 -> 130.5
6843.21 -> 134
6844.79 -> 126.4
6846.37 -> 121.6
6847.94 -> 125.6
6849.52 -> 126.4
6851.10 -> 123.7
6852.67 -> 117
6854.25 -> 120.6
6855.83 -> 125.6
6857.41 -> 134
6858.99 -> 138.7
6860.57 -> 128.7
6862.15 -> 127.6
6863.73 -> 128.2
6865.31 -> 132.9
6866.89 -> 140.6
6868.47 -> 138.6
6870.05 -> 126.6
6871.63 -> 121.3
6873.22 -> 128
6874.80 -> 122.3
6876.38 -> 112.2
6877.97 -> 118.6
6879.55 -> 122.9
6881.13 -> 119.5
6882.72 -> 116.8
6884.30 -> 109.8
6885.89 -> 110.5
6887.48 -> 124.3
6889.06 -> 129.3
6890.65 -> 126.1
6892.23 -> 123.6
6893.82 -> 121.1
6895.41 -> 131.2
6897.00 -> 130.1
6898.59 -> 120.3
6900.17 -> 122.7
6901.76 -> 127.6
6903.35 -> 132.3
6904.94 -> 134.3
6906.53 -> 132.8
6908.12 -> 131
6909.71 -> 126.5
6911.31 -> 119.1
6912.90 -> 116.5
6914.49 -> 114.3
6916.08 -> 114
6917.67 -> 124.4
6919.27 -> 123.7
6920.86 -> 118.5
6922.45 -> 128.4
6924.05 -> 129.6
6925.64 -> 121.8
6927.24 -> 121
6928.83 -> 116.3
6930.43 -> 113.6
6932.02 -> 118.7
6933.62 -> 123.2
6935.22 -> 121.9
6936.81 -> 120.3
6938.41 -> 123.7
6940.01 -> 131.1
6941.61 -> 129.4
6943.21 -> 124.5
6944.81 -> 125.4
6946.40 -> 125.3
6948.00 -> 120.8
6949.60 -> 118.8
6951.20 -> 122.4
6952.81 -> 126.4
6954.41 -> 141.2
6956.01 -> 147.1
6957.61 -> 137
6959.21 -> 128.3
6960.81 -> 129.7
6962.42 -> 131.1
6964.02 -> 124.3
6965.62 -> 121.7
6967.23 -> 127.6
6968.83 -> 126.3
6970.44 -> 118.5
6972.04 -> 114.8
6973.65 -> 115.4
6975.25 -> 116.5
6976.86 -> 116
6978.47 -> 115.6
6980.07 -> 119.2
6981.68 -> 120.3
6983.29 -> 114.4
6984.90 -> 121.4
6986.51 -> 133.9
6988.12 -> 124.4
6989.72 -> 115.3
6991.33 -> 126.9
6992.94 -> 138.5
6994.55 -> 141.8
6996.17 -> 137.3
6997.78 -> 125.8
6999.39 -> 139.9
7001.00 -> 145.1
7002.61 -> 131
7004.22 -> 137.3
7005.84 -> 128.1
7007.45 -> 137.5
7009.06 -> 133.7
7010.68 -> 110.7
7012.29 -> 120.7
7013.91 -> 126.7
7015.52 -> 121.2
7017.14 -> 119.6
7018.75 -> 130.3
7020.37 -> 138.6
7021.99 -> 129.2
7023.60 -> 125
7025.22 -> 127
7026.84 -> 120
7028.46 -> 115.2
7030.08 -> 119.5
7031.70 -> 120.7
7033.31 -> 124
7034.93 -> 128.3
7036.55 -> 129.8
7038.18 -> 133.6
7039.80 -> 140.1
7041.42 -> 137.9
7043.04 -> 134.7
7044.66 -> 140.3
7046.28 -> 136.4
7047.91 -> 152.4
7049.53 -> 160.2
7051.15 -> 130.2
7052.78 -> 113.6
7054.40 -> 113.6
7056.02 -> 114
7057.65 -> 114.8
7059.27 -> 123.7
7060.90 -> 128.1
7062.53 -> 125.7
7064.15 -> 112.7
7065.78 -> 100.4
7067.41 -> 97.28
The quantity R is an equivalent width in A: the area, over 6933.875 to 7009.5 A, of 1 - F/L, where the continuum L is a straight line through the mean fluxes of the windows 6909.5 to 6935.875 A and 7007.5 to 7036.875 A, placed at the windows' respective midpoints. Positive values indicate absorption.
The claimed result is -2.7 A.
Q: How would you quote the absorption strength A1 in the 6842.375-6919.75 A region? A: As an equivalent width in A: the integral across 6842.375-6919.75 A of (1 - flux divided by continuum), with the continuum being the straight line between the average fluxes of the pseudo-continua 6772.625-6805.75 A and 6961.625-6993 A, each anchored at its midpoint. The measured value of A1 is -2.36 A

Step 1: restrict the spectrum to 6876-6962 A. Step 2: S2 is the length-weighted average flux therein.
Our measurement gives 124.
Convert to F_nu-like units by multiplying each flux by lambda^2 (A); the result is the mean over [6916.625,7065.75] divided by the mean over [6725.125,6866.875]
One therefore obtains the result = 1.08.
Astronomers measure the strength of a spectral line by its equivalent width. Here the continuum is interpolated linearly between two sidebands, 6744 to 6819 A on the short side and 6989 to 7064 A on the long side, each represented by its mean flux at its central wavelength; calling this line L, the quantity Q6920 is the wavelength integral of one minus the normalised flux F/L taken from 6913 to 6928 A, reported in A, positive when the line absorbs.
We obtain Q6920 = 0.57 A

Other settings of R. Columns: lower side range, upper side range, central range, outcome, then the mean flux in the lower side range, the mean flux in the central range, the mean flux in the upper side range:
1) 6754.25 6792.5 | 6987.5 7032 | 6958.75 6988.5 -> 1.2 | 122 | 122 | 128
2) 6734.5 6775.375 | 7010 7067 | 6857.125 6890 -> 0.2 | 126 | 125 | 126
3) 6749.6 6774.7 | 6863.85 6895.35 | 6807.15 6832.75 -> 1.1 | 128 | 121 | 124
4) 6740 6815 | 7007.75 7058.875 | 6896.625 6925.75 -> 0.2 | 123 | 125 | 128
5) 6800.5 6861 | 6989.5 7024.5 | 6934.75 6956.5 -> 0.1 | 122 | 127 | 130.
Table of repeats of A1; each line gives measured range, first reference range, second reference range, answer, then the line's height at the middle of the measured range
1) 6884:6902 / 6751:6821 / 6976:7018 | 0.2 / 124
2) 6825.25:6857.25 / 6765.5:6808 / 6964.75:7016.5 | -0.2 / 122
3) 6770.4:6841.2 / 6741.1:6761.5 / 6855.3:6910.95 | 4.6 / 129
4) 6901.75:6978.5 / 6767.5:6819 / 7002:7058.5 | 0.8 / 126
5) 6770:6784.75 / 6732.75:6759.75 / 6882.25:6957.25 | 0.6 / 128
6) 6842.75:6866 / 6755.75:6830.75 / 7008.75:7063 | -0.9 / 123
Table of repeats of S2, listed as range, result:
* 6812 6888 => 124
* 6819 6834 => 123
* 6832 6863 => 124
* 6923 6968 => 126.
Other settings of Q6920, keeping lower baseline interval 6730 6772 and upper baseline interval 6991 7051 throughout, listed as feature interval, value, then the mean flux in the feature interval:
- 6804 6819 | 1.02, 118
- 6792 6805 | 0.74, 119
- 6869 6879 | 0.50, 122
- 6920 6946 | 1.33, 123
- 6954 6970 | -0.08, 131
